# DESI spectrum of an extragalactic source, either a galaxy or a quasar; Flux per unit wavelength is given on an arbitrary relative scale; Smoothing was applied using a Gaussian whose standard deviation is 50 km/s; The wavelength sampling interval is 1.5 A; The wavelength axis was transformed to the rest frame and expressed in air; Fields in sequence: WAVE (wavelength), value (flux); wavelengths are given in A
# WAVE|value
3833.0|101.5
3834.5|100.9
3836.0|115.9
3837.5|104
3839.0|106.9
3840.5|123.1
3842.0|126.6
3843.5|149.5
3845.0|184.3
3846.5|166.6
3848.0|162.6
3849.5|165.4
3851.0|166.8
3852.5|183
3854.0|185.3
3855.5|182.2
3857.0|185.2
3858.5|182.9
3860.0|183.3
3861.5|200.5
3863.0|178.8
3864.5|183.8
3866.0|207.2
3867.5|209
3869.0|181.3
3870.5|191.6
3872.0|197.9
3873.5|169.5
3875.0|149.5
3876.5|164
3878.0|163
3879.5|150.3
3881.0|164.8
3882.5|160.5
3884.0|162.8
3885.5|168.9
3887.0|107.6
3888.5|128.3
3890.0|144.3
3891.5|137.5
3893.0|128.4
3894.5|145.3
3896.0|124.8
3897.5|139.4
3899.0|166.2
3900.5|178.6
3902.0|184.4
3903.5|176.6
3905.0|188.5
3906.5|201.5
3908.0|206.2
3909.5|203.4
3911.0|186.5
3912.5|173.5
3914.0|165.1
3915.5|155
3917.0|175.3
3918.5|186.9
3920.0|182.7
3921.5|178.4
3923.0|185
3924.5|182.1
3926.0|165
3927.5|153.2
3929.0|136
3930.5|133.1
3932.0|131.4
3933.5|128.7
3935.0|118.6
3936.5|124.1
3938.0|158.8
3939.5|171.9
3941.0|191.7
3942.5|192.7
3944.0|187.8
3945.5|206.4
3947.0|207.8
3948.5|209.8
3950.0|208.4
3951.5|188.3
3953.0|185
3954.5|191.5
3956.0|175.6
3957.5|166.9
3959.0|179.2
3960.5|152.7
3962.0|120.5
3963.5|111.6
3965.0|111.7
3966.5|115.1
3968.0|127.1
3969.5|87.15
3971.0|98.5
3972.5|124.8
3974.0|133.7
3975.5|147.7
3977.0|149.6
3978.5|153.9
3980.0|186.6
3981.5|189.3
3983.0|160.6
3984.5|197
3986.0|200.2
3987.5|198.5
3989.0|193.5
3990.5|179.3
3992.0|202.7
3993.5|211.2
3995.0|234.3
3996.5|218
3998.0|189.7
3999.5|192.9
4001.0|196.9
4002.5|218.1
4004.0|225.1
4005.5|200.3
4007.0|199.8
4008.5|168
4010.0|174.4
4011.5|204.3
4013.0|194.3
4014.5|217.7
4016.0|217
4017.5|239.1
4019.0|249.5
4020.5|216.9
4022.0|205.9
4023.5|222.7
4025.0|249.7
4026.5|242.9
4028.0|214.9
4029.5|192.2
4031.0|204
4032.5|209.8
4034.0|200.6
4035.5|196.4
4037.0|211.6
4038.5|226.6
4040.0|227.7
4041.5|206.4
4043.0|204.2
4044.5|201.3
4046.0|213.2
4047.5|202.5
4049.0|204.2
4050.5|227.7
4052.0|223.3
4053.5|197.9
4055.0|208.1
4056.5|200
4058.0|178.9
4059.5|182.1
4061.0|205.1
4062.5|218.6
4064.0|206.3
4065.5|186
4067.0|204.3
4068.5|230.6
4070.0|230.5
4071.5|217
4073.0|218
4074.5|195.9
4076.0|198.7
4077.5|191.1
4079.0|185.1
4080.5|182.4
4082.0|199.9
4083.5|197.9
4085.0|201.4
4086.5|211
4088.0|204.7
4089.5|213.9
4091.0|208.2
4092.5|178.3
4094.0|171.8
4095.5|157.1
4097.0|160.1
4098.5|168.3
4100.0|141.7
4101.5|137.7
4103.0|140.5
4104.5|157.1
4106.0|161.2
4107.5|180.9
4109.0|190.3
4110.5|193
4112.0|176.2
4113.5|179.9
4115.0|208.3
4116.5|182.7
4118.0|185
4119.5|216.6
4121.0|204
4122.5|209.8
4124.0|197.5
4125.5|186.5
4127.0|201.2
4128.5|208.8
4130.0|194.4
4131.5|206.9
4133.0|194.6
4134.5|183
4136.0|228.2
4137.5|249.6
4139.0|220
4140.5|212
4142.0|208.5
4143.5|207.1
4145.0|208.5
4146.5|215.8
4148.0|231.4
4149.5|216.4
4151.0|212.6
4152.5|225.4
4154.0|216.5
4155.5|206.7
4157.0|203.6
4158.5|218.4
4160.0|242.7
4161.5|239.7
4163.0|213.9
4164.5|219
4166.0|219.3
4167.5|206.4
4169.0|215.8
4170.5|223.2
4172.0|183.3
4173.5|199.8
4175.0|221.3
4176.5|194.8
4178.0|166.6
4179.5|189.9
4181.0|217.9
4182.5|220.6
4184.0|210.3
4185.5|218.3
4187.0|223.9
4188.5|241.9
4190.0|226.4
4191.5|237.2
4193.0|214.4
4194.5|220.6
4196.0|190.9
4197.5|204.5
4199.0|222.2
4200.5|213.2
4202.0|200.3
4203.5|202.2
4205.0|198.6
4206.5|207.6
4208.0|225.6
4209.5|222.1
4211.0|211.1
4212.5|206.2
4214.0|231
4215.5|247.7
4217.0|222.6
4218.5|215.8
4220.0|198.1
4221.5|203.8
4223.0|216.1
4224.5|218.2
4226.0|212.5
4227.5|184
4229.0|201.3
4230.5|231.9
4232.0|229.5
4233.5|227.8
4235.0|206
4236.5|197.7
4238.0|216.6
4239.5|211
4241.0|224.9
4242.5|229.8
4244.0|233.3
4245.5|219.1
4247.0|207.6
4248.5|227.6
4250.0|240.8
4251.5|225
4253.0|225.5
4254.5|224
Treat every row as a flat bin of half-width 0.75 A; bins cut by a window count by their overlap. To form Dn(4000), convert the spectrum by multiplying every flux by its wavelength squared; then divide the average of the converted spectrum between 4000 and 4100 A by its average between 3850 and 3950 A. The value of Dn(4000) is 1.3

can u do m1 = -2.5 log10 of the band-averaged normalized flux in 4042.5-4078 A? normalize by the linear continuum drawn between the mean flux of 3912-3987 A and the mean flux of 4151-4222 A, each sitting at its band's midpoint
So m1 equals -0.11 mag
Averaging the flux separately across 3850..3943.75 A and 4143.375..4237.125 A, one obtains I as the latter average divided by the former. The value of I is 1.27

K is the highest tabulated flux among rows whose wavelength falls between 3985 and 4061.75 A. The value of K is 249.7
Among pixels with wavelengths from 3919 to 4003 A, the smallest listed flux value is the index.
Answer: 87.15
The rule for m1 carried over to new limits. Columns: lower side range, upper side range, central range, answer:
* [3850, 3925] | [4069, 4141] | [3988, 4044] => -0.14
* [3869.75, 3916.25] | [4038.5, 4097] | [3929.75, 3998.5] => 0.08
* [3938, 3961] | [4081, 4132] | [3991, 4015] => -0.09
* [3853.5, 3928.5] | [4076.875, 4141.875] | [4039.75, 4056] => -0.14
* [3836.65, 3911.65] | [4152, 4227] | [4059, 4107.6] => 0.05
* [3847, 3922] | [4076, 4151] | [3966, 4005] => 0.04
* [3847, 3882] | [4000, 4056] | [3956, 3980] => 0.42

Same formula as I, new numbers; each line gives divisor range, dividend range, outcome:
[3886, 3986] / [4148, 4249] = 1.33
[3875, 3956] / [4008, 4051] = 1.27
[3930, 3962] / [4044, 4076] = 1.21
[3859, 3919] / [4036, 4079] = 1.22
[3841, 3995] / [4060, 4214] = 1.22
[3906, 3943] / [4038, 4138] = 1.17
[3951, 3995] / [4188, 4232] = 1.33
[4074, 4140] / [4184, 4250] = 1.14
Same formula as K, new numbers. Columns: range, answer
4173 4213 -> 241.9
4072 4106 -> 218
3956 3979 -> 179.2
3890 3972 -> 209.8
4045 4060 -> 227.7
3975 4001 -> 234.3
